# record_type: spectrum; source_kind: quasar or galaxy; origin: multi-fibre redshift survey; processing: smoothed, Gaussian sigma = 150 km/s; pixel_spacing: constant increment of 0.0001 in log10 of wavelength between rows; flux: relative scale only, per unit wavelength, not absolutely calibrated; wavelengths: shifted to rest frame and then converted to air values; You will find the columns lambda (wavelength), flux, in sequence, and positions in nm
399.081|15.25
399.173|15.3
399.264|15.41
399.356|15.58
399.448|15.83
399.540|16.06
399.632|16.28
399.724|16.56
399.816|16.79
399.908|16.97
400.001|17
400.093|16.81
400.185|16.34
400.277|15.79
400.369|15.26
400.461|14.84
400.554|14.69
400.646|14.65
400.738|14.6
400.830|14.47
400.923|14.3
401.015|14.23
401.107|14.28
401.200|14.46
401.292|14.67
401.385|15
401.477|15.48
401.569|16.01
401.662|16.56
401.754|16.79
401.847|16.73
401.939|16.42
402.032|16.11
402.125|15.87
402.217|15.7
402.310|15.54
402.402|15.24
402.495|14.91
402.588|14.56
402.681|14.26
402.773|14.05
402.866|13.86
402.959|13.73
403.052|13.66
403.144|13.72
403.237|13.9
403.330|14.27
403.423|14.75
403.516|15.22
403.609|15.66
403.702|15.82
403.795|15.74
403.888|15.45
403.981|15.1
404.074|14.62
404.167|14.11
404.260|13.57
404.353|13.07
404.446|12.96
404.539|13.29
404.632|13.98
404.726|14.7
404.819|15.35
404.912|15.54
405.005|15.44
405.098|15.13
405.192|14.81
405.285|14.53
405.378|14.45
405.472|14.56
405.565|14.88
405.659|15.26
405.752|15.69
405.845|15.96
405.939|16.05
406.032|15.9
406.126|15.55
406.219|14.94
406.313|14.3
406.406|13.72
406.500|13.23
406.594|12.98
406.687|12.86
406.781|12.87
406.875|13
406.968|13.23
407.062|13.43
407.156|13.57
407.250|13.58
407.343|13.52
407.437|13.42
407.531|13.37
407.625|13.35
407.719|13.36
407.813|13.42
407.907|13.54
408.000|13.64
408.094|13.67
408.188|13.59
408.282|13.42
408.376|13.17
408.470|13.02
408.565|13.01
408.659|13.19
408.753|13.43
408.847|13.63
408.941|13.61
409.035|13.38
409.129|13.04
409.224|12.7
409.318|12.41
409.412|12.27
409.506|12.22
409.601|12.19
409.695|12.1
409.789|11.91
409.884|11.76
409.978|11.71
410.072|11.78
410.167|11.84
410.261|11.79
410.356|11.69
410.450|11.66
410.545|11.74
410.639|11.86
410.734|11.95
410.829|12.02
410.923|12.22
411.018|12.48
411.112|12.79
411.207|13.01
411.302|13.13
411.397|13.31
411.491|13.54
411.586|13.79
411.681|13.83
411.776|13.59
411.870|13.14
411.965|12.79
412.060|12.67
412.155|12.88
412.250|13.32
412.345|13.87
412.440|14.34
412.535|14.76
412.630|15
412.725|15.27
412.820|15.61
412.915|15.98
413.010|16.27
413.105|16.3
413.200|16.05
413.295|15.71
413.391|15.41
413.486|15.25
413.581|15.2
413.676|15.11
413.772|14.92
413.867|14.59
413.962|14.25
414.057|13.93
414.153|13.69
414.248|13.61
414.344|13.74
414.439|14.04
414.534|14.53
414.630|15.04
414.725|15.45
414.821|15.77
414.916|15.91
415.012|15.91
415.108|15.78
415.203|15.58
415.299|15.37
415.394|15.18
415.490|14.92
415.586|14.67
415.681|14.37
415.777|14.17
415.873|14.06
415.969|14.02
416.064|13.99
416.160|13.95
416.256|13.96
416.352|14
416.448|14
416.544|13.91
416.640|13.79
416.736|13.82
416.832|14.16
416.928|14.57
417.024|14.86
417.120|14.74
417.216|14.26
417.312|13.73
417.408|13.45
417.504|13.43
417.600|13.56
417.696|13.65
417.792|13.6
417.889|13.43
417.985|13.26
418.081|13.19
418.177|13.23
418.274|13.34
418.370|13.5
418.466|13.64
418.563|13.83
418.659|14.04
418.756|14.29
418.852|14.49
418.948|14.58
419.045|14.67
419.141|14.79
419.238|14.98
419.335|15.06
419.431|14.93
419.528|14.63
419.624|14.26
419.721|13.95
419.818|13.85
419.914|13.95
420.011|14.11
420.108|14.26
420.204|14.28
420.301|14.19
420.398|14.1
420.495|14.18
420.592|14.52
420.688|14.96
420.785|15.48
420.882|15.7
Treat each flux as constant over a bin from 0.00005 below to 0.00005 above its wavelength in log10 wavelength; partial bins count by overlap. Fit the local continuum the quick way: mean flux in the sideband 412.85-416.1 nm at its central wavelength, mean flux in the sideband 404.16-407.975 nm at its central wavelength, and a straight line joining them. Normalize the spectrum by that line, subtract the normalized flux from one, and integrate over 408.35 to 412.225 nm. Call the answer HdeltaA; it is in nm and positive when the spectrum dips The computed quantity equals 0.51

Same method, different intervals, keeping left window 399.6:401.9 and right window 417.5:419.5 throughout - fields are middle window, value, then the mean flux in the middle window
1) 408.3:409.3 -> 0.11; 13.2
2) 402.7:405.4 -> 0.14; 14.5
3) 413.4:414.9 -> -0.03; 14.7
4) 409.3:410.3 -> 0.19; 12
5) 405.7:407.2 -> 0.09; 14.2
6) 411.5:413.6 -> -0.01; 14.6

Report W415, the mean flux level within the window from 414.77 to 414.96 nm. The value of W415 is 15.8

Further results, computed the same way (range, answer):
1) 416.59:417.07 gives 14.2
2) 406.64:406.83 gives 12.9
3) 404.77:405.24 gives 15.3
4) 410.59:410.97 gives 12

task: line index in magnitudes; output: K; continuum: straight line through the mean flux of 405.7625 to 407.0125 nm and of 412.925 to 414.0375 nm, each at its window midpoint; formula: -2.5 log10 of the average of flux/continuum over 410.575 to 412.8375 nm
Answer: 0.13 mag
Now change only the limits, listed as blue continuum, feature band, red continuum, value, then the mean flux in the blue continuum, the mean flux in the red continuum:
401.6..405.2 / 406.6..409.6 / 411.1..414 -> 0.11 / 14.9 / 14.4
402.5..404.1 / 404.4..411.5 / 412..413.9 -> 0.10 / 14.6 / 14.9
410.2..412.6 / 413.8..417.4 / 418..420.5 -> -0.07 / 12.9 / 14.2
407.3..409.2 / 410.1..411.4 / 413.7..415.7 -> 0.15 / 13.4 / 14.8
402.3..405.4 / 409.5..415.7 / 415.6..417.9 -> 0.02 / 14.6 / 14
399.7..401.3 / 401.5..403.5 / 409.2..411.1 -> -0.03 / 15.4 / 12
